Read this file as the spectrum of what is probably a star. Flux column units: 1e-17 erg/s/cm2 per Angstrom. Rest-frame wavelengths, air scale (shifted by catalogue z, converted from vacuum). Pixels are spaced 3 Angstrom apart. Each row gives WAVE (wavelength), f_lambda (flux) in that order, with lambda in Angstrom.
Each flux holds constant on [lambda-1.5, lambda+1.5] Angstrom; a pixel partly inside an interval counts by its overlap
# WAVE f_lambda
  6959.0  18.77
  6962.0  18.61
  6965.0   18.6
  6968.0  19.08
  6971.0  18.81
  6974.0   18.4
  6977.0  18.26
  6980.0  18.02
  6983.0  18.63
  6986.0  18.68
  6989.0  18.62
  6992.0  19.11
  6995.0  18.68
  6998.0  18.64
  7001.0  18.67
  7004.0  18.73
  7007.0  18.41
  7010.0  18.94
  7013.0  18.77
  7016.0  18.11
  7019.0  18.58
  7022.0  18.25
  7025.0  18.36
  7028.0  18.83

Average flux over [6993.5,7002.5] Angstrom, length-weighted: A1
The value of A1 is 18.7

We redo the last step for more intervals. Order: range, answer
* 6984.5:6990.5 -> 18.7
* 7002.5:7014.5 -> 18.7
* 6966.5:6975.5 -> 18.8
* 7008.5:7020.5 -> 18.6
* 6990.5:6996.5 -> 18.9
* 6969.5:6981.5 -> 18.4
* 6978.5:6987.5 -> 18.4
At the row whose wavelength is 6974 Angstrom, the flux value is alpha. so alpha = 18.4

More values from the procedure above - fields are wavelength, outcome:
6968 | 19.08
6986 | 18.68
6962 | 18.61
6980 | 18.02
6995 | 18.68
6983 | 18.63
